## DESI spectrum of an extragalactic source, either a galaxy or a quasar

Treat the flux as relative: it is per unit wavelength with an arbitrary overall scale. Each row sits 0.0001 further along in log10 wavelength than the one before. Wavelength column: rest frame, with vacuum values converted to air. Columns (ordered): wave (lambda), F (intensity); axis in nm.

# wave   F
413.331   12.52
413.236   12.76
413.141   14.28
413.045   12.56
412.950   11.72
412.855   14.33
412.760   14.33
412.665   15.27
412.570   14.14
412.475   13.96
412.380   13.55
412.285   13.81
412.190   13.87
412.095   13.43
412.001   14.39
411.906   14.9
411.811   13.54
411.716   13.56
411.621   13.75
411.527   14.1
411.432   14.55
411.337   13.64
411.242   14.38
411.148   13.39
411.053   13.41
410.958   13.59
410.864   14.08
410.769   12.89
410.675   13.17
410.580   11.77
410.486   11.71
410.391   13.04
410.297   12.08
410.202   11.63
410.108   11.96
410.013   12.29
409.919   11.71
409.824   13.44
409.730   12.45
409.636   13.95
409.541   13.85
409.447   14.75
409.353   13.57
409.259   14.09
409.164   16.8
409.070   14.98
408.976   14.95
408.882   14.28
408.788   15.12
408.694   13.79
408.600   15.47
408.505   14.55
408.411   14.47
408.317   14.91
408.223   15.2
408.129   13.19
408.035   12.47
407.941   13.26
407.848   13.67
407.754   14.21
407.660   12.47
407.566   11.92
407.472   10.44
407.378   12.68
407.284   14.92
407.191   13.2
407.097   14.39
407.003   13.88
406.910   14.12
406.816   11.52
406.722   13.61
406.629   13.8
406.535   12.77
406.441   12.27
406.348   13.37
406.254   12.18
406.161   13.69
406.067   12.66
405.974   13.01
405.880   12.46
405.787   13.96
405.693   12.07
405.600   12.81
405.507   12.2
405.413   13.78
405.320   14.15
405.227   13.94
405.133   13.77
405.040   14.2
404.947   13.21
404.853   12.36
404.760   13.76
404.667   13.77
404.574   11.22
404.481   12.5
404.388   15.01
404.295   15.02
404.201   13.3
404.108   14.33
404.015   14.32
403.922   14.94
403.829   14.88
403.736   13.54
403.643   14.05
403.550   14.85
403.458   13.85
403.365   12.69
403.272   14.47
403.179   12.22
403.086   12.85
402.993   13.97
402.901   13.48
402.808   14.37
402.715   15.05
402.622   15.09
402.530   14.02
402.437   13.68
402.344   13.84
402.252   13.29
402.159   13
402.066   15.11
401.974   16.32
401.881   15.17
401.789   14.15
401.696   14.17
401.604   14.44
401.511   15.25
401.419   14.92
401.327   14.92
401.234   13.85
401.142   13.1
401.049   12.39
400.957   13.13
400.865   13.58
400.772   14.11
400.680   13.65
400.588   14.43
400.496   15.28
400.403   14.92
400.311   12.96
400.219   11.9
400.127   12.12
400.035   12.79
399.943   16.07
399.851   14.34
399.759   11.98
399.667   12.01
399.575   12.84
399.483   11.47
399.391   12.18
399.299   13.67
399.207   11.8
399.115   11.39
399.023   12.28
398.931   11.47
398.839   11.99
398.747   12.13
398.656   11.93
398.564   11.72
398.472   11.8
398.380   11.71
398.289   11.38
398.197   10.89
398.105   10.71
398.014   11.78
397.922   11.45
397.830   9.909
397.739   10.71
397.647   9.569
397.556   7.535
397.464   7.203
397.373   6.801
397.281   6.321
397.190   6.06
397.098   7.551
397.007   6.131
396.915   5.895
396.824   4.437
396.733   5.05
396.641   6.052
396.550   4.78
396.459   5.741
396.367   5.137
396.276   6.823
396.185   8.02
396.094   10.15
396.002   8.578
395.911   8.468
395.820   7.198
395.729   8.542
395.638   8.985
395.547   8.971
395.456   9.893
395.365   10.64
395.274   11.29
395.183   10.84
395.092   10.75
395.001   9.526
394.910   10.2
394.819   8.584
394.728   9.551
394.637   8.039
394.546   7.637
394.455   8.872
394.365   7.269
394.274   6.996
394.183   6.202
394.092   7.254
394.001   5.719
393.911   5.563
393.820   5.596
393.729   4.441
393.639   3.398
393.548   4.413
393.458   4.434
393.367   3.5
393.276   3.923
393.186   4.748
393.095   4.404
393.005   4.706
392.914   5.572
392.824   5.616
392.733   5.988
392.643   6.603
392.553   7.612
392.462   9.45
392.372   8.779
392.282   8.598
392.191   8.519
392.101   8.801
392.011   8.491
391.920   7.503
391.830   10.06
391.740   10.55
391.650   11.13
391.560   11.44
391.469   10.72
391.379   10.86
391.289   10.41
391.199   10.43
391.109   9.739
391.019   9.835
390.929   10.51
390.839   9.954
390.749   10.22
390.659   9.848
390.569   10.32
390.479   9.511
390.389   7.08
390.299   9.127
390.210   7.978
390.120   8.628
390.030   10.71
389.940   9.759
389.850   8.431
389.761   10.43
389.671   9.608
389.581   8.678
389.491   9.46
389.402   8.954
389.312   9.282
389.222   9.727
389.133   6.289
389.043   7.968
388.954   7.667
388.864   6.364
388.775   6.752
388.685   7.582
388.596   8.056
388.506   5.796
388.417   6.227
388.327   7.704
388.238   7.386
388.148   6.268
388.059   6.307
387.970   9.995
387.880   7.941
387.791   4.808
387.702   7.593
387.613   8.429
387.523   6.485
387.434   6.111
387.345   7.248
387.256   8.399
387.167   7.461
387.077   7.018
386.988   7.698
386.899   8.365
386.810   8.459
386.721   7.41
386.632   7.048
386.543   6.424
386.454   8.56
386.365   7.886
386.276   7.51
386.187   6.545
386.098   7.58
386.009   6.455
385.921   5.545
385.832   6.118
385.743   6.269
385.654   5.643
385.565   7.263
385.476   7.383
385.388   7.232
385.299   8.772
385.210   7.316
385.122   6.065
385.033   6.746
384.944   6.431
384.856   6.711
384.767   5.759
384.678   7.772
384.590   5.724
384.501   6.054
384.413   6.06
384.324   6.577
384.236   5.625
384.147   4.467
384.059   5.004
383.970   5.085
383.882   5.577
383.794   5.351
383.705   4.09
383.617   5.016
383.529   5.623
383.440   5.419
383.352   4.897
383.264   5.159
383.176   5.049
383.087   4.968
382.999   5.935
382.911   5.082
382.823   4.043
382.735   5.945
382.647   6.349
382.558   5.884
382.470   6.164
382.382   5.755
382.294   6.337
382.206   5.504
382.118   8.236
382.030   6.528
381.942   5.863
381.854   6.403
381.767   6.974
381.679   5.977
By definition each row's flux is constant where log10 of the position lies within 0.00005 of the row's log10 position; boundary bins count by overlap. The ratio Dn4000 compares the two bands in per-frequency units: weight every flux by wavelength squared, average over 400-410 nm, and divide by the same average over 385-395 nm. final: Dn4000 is 1.92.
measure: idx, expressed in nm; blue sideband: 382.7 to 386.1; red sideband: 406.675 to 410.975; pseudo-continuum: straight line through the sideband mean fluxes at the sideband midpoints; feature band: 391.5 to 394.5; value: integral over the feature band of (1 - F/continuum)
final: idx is 0.583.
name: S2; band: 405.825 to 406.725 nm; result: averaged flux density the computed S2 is 13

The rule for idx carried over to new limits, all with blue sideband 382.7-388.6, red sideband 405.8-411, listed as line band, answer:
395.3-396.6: 0.21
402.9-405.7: -0.34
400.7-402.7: -0.49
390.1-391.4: -0.25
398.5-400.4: -0.32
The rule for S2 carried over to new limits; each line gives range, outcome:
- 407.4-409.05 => 13.8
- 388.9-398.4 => 8.21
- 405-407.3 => 13.3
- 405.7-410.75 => 13.4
